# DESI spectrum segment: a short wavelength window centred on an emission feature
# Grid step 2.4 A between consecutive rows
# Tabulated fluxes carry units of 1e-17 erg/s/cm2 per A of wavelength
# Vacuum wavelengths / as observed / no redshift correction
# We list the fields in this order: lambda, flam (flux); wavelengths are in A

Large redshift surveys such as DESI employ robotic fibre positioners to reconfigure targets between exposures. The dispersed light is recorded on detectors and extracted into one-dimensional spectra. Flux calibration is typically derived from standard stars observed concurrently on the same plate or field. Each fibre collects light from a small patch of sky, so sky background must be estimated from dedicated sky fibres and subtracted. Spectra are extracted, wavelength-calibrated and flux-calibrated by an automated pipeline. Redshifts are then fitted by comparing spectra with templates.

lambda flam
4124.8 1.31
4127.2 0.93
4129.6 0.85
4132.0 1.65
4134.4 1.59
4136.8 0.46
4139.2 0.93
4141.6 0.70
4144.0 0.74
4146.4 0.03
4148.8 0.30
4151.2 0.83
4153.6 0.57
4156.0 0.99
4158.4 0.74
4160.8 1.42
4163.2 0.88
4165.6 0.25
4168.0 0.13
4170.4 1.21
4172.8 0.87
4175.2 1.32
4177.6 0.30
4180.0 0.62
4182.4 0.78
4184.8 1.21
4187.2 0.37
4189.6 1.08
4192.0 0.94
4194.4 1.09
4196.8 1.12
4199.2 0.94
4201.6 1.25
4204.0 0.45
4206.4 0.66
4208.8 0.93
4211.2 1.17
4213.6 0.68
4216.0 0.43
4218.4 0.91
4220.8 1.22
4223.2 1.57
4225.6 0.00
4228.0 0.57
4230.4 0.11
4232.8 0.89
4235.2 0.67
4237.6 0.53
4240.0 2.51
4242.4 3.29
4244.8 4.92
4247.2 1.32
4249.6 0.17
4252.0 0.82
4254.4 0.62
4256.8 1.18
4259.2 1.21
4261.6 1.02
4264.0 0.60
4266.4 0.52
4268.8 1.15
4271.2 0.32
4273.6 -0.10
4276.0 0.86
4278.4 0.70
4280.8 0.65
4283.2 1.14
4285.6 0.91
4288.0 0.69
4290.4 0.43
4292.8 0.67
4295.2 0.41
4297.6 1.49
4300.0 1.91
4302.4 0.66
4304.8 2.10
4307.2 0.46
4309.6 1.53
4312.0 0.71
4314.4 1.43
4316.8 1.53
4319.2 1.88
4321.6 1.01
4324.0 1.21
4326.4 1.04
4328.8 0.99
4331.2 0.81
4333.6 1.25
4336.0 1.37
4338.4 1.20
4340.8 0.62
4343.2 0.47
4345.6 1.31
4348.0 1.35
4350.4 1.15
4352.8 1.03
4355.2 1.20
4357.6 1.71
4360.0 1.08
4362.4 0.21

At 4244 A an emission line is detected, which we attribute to [O II]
